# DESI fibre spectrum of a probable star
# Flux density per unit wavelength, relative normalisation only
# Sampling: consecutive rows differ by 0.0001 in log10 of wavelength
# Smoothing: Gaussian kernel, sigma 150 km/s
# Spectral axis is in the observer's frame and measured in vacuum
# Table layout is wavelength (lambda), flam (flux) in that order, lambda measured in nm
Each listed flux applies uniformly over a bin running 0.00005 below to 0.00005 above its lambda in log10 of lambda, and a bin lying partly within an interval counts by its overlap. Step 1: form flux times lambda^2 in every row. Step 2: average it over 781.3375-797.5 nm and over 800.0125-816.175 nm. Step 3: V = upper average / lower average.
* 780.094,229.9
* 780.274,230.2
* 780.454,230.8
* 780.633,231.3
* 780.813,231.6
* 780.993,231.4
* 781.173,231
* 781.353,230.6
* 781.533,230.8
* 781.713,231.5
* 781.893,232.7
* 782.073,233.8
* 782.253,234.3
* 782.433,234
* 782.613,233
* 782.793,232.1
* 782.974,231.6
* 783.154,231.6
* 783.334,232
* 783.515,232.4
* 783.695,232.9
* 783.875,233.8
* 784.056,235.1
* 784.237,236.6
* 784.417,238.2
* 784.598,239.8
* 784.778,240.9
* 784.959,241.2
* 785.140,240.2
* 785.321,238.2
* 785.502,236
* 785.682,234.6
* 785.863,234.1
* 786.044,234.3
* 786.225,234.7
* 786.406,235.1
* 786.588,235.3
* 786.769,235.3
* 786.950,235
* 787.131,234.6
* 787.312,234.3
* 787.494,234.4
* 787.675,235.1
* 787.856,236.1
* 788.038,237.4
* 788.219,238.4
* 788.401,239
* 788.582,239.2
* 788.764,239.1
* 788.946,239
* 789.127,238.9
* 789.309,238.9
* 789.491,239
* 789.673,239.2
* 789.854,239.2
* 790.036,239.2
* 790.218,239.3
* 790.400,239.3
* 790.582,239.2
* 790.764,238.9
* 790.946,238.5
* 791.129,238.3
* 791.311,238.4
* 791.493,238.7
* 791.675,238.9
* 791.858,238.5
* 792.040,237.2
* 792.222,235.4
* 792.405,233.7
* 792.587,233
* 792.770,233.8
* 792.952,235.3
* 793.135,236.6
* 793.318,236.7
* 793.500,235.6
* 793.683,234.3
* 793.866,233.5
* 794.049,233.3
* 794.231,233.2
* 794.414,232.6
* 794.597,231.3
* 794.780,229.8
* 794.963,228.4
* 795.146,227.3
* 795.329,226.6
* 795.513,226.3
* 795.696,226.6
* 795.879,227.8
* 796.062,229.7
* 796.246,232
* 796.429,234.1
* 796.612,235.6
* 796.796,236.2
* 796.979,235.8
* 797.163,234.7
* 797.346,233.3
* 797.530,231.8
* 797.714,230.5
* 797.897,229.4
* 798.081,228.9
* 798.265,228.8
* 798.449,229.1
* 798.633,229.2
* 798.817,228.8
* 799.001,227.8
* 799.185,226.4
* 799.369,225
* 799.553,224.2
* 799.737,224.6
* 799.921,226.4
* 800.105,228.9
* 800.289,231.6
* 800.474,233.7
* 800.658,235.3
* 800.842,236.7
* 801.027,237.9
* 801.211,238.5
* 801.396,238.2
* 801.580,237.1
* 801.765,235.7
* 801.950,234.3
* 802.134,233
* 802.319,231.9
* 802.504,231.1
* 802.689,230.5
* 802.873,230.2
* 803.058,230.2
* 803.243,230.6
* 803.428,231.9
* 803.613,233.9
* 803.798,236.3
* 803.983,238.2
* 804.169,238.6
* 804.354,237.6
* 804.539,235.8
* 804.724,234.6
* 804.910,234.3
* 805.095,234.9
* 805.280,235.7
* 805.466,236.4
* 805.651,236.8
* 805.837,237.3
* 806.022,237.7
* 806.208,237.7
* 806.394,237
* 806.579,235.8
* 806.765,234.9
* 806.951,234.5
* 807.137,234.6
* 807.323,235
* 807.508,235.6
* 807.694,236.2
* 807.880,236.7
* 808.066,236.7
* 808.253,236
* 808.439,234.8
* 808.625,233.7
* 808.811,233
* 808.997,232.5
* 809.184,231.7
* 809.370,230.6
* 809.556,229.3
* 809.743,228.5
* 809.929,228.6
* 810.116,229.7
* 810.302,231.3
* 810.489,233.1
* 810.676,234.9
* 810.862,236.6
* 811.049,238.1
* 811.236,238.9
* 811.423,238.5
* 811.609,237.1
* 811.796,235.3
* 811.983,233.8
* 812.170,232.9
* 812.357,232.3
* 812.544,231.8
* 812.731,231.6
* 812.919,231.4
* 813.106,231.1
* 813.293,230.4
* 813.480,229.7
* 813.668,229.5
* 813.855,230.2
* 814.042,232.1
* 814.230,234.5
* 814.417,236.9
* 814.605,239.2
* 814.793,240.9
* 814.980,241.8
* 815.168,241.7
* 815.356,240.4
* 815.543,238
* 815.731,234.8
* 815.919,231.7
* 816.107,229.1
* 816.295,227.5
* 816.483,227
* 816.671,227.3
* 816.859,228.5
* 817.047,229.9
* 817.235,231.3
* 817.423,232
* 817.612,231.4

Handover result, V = 1.05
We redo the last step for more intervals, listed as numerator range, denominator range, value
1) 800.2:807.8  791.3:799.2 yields 1.03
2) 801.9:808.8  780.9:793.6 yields 1.04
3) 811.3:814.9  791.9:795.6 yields 1.05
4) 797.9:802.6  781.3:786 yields 1.03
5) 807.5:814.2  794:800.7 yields 1.05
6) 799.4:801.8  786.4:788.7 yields 1.02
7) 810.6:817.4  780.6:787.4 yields 1.08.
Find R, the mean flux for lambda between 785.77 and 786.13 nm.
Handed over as 234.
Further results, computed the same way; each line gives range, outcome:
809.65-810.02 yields 229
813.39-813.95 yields 230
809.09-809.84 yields 230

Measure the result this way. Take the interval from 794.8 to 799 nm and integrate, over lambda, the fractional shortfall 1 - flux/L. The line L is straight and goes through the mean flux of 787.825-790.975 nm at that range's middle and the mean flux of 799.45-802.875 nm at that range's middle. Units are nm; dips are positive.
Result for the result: 0.080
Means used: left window 239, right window 233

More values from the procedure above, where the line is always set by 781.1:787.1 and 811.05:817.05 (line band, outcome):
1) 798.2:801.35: 0.052 nm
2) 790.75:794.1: -0.026 nm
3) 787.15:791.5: -0.068 nm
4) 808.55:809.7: 0.011 nm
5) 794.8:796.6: 0.040 nm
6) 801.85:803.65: 0.018 nm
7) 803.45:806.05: -0.023 nm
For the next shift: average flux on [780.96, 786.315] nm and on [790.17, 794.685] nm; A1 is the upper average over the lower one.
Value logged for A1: 1.0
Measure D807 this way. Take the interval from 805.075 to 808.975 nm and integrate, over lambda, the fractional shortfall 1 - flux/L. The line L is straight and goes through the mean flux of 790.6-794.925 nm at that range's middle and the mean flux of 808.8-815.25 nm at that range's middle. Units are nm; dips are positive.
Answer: -0.03 nm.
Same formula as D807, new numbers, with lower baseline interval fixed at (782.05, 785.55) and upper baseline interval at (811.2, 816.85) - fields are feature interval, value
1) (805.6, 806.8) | -0.013 nm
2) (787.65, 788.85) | -0.014 nm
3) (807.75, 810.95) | 0.016 nm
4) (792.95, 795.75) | 0.038 nm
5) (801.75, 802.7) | 0.007 nm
